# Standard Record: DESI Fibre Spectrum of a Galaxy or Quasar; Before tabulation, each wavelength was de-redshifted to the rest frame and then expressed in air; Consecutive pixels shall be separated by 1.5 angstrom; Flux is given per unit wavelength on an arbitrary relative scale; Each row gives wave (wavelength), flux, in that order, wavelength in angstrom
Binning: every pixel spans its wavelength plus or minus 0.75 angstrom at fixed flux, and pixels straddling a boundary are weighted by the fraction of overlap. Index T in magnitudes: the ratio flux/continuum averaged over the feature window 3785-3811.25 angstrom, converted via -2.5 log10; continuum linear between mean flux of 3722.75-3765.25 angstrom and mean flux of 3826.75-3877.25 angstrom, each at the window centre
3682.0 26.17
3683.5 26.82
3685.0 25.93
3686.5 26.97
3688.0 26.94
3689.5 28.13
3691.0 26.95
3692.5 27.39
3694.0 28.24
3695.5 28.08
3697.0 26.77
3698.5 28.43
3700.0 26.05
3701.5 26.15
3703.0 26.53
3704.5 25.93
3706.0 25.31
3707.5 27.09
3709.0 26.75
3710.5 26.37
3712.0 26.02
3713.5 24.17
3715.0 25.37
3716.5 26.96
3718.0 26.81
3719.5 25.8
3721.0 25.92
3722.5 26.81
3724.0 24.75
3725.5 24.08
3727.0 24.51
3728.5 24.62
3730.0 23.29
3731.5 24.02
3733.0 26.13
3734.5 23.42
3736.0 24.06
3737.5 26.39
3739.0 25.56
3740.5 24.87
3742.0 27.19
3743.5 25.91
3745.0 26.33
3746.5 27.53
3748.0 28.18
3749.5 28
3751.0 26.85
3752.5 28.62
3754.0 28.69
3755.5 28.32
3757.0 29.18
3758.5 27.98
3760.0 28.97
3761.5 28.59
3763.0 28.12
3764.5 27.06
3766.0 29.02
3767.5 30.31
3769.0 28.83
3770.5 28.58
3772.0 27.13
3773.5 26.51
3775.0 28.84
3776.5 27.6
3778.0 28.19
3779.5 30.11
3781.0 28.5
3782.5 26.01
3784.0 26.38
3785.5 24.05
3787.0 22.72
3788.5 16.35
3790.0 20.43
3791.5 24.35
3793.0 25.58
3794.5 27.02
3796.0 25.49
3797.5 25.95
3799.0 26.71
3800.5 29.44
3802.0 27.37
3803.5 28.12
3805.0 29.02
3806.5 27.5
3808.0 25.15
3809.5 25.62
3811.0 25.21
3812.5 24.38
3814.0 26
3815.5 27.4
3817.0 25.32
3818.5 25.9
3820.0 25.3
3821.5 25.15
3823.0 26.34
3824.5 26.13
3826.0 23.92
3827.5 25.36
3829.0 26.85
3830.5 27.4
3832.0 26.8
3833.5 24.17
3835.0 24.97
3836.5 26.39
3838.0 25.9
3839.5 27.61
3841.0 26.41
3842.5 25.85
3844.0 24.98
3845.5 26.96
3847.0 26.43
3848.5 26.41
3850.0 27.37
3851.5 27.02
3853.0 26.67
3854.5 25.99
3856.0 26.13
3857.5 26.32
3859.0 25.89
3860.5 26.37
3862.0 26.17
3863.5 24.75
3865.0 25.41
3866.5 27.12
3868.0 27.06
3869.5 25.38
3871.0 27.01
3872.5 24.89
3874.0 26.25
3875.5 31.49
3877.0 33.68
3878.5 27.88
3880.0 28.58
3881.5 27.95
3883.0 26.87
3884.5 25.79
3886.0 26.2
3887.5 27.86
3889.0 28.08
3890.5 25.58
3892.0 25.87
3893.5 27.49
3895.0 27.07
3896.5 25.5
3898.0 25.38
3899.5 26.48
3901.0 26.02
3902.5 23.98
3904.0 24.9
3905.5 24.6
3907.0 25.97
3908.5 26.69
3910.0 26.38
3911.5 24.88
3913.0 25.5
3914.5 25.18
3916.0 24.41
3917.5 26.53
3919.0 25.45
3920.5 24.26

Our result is 0.05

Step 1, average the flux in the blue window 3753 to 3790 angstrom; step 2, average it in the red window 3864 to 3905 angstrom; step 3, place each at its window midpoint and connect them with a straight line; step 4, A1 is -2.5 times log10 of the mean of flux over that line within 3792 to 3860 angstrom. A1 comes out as 0.03 mag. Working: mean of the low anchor 27.2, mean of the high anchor 26.9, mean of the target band 26.3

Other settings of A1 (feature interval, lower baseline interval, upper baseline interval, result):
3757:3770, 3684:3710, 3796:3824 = -0.08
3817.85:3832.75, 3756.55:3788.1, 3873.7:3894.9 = 0.07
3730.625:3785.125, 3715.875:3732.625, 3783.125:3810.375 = -0.08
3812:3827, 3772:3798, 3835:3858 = 0.02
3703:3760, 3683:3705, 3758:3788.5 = 0.04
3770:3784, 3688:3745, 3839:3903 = -0.06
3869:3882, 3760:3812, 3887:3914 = -0.08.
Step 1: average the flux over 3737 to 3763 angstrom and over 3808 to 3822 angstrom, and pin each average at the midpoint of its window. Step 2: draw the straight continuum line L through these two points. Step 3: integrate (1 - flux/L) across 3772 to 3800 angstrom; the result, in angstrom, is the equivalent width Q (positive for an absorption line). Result 0.8 angstrom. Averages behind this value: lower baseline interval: 27.5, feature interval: 25.7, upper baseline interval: 25.6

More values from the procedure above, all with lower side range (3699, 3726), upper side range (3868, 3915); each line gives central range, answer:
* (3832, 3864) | 0.4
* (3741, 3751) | -0.4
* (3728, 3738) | 0.6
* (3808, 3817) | 0.2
